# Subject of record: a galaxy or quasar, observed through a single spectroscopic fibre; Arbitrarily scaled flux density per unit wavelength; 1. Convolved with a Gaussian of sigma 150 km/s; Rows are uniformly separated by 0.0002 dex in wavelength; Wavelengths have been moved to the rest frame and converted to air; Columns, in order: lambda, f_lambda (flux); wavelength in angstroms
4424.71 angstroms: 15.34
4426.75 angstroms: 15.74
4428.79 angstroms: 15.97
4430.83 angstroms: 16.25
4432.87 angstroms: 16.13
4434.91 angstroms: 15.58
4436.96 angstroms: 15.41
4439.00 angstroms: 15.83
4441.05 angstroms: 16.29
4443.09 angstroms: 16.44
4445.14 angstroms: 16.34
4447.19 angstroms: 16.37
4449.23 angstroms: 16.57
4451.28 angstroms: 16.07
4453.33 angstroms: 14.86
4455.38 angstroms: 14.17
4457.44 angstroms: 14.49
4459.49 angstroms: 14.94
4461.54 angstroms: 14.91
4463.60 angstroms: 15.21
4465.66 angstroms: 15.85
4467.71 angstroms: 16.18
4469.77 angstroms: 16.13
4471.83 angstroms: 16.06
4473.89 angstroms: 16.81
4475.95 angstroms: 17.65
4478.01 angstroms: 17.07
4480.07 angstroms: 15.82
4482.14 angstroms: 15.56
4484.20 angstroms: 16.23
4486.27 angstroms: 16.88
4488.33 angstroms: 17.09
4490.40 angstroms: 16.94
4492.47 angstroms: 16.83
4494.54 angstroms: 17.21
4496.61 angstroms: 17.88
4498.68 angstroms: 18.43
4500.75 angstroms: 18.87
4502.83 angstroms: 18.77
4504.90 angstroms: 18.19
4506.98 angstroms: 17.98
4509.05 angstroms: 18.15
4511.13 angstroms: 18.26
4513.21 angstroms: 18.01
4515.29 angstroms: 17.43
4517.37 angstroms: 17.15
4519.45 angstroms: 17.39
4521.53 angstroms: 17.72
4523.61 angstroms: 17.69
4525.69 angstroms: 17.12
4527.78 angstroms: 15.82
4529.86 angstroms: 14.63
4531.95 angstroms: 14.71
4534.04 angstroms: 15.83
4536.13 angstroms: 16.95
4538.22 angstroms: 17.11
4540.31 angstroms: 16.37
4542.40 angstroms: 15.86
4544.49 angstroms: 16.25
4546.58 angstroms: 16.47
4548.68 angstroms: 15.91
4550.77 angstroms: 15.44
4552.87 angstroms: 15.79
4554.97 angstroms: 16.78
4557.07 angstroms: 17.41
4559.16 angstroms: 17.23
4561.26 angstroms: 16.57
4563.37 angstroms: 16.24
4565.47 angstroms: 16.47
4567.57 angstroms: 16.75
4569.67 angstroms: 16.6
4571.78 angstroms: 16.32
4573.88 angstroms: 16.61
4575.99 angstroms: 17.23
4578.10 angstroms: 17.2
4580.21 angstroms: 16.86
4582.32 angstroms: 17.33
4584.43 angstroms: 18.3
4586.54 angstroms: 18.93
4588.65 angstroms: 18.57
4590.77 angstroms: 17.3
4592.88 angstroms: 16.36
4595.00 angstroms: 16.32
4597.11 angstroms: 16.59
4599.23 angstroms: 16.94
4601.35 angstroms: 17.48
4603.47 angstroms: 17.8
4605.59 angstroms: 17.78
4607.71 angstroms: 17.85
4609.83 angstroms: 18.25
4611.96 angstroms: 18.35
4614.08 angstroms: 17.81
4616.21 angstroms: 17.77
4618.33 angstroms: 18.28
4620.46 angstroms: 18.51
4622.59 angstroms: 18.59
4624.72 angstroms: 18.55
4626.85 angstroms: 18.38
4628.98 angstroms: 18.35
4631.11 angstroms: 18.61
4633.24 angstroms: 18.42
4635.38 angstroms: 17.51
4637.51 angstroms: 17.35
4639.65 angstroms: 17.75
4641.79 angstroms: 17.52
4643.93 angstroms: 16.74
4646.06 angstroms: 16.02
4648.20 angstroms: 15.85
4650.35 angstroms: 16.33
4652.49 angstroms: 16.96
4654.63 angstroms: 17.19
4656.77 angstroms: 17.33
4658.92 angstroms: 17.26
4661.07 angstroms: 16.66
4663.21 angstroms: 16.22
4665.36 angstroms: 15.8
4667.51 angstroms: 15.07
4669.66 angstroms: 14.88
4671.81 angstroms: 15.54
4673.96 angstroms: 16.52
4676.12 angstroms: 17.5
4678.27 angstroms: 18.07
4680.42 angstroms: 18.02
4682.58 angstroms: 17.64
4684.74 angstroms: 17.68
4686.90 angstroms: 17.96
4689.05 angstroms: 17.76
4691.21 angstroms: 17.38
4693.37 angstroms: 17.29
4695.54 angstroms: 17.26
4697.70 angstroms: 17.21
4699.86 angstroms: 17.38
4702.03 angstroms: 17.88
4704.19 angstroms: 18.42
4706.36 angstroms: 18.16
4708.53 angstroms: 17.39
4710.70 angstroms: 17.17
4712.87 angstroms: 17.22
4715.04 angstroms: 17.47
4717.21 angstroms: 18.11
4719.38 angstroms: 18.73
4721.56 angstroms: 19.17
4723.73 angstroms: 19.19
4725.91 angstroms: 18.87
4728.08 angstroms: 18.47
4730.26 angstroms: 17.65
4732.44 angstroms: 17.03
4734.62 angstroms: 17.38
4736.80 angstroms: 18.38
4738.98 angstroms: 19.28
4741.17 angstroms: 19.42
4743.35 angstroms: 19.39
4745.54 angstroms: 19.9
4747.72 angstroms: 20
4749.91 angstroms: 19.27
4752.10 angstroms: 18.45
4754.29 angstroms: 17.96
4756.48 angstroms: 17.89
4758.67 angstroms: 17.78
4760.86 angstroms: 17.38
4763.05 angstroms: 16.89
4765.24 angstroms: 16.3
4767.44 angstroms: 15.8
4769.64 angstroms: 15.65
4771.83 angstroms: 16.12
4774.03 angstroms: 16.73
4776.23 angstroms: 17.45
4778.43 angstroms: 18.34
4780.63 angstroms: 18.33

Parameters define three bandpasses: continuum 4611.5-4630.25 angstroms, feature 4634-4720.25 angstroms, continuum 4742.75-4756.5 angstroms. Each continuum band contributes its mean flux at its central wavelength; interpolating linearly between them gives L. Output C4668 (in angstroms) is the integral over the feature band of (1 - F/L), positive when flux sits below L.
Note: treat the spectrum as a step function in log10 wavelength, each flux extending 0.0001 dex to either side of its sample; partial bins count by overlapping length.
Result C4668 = 6.8 angstroms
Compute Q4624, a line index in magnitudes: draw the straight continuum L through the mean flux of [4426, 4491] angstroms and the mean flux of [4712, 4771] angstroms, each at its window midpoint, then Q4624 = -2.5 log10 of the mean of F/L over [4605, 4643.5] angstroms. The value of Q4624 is -0.05 mag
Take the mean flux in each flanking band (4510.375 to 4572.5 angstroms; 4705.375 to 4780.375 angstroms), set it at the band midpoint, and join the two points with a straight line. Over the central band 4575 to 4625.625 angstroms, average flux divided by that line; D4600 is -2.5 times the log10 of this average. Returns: -0.044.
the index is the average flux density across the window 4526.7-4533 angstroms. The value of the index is 15.1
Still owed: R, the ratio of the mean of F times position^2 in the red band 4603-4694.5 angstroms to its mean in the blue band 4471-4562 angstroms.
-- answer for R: 1.09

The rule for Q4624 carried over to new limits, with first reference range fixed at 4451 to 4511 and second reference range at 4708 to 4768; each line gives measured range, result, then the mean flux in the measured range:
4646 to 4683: 0.07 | 16.6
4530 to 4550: 0.06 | 16.1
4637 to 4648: 0.04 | 17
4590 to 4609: 0.01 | 17.2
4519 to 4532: 0.02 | 16.5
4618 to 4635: -0.06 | 18.4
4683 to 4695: 0.02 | 17.6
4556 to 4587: 0.01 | 17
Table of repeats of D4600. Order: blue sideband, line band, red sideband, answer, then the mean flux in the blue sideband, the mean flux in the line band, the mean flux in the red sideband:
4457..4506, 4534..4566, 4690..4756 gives 0.05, 16.7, 16.4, 18.2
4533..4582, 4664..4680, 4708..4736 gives 0.08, 16.5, 16.3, 18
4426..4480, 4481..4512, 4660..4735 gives -0.09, 15.9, 17.5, 17.4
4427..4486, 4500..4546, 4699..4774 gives -0.04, 15.9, 17.1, 18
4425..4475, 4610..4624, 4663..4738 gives -0.08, 15.8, 18.2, 17.5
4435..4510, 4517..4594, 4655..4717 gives 0.00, 16.5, 16.7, 17.2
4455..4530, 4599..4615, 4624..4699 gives -0.05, 16.9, 17.8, 17.2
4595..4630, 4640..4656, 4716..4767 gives 0.08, 17.9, 16.7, 18.4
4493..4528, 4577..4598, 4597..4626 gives 0.03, 17.8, 17.4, 17.9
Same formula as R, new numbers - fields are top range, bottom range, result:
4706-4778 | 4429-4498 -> 1.25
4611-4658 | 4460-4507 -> 1.12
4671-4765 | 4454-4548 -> 1.18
